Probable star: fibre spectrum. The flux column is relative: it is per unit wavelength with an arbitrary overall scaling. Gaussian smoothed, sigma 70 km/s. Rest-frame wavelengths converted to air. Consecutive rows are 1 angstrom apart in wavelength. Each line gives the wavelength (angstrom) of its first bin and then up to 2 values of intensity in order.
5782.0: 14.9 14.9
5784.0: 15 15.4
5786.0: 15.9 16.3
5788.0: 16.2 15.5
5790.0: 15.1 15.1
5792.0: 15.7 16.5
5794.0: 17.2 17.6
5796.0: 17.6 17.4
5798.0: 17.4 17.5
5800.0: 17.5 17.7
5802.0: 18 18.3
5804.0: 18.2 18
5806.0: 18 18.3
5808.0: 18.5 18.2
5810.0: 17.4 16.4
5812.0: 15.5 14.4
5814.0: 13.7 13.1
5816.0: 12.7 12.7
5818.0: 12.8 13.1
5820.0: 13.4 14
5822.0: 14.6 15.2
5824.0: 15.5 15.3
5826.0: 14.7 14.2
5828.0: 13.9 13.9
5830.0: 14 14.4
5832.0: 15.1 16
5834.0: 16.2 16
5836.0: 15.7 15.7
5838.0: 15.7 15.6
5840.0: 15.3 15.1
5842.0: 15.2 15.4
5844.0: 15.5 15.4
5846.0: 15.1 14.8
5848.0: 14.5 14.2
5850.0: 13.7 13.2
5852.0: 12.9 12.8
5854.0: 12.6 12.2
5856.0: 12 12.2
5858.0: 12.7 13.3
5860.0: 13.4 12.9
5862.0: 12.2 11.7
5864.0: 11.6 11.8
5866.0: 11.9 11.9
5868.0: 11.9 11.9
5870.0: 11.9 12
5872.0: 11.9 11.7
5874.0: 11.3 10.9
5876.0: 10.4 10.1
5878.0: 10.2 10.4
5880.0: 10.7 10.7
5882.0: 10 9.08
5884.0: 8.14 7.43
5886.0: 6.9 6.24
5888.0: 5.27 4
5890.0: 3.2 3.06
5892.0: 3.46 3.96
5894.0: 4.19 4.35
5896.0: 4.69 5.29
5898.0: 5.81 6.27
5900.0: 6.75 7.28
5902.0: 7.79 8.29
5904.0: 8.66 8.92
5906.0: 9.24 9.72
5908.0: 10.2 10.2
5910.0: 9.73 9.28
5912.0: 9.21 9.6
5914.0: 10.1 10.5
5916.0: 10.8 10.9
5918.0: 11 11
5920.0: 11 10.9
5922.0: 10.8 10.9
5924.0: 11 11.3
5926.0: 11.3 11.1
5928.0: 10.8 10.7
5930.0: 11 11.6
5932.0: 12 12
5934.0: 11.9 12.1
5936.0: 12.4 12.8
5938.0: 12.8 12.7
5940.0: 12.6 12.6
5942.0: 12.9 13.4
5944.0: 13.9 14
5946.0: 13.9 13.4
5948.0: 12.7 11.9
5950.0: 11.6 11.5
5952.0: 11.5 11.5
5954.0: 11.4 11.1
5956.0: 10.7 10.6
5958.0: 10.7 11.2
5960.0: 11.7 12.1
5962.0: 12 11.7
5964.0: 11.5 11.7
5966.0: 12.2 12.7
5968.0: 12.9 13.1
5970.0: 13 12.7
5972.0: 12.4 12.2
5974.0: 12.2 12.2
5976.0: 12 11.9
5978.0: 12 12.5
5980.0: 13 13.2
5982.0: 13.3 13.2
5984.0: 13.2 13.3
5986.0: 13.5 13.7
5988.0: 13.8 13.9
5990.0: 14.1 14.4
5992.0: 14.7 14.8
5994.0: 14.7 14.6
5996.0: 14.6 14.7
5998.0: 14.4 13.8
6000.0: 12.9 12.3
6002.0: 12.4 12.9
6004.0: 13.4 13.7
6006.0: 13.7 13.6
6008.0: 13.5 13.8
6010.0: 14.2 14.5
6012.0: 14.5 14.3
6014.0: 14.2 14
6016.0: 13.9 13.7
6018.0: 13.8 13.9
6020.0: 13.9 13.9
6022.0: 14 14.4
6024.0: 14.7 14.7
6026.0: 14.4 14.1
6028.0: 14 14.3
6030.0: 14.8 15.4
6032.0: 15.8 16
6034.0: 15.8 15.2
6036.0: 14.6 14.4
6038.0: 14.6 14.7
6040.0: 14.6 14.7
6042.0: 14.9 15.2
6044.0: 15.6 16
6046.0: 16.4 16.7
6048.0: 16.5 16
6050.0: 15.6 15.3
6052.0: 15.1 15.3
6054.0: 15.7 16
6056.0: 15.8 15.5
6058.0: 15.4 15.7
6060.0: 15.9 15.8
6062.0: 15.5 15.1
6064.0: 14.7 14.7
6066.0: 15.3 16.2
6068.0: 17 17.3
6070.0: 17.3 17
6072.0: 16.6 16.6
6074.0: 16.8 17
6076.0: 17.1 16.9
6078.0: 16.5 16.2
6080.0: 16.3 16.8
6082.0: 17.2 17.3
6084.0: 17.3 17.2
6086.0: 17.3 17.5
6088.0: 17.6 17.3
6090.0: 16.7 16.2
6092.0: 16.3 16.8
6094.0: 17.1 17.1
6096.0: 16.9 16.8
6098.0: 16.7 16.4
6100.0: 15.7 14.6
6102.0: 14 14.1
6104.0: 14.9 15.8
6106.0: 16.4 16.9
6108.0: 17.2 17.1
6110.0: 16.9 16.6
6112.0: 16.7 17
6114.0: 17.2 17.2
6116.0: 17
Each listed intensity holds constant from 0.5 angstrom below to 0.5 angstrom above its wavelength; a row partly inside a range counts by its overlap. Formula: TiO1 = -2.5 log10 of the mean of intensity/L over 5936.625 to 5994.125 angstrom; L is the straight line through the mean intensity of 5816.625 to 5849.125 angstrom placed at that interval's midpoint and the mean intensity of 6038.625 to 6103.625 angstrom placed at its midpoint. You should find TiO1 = 0.227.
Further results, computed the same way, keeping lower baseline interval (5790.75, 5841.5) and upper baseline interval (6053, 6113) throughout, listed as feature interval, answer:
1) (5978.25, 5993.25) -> 0.19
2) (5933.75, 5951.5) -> 0.25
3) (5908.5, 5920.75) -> 0.48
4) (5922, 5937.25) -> 0.36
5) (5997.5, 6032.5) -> 0.16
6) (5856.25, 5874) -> 0.29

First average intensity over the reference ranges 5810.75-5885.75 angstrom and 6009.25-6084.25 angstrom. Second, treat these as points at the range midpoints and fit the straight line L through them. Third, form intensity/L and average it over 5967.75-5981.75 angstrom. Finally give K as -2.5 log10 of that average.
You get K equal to 0.17 mag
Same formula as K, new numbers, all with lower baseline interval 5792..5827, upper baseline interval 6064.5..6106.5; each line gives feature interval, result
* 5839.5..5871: 0.21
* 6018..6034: 0.13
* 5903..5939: 0.44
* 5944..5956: 0.31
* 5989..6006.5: 0.18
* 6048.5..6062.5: 0.06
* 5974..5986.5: 0.27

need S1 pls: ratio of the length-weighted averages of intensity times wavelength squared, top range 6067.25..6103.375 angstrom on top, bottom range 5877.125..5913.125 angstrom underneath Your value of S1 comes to 2.38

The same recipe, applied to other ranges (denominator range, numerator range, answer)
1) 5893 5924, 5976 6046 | 1.67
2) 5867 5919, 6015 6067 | 1.84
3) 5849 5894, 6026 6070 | 1.60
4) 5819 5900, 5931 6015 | 1.15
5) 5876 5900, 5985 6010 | 2.13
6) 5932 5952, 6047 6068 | 1.28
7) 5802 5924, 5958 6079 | 1.28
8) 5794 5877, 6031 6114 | 1.21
